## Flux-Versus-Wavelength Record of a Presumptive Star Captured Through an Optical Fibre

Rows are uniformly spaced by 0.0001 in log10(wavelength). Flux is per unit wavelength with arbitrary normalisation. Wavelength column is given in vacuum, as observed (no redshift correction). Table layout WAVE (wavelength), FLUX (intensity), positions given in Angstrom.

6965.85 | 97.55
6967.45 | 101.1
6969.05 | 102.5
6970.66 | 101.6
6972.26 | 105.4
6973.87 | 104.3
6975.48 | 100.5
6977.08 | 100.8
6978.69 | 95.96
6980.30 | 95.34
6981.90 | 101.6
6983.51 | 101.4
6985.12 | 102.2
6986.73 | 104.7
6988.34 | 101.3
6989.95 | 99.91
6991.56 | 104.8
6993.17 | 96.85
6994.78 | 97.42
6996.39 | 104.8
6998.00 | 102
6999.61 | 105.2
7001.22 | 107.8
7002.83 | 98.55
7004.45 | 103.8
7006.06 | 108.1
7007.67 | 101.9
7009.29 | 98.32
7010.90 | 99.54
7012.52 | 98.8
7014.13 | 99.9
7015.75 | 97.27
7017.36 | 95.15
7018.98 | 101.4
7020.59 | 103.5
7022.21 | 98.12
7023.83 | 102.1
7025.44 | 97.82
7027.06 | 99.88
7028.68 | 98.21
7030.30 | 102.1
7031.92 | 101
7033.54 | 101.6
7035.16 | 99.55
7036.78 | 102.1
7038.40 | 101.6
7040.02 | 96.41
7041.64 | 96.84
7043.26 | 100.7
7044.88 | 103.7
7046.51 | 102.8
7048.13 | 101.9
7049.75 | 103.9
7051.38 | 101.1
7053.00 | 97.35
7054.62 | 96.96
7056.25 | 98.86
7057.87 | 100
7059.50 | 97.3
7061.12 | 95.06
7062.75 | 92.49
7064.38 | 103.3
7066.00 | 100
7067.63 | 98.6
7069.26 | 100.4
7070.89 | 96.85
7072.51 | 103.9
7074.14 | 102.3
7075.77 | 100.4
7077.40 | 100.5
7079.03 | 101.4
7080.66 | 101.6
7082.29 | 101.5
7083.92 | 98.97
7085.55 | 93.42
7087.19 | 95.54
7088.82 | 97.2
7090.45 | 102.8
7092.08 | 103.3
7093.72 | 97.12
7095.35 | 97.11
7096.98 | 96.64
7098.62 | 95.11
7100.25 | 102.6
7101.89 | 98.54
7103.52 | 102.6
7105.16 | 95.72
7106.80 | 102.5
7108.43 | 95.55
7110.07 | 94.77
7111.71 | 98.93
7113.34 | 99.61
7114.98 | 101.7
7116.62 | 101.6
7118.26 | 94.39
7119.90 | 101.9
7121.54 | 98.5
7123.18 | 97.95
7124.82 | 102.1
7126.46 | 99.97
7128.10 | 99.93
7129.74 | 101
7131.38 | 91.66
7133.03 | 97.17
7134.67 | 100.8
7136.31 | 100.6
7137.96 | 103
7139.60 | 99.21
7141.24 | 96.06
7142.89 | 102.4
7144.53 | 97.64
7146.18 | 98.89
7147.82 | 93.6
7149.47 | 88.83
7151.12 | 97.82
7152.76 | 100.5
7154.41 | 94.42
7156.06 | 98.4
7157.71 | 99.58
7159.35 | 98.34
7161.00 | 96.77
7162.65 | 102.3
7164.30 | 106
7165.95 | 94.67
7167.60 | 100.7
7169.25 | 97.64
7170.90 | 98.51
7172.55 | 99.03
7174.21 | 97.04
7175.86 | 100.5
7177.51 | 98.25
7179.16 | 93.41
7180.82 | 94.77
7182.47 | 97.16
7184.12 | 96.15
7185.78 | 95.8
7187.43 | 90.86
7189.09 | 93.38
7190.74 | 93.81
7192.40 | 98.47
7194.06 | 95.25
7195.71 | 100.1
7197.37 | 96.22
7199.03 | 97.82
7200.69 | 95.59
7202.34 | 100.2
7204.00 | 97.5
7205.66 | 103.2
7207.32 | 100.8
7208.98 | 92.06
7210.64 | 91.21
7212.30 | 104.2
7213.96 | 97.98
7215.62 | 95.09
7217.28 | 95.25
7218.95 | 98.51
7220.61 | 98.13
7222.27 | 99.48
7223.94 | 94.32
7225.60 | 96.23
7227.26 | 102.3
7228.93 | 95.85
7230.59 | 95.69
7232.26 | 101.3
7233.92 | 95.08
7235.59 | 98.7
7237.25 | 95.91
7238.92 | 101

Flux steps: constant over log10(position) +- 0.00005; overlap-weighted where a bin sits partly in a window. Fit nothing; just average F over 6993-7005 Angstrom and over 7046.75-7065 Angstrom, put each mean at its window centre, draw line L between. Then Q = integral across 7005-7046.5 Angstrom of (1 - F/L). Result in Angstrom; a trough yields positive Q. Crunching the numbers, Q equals 0.2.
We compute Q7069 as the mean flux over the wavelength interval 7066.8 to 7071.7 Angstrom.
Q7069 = 98.6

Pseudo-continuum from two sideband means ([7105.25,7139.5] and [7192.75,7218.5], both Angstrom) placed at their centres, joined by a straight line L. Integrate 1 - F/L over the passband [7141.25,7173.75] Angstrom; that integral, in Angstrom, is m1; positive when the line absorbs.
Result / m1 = 0.1 Angstrom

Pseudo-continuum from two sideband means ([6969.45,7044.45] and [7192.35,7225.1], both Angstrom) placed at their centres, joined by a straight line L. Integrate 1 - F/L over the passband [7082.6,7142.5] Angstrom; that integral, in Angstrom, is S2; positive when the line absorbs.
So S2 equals 0.2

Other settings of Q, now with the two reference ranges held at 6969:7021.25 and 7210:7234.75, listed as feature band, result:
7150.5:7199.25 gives 0.4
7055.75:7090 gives 0.3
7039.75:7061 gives 0.1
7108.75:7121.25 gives 0.1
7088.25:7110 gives 0.1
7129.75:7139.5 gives 0.0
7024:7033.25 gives 0.1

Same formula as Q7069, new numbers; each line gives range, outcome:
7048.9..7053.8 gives 101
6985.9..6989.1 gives 103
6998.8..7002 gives 107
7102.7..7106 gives 99.1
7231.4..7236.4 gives 98.3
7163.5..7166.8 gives 100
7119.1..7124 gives 99.4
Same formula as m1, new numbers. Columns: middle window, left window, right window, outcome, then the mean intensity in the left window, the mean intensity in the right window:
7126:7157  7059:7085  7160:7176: 0.4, 99.7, 99.2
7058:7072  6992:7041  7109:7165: 0.2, 101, 98.7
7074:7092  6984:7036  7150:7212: 0.0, 101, 97.4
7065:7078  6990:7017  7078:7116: -0.1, 101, 98.9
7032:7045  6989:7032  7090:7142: 0.0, 101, 99.1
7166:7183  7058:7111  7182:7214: 0.0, 98.9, 96.9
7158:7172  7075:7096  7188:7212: -0.2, 99.3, 96.9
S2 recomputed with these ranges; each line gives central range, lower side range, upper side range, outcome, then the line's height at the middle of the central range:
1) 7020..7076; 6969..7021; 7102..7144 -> 0.3 Angstrom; 100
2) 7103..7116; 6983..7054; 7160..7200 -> 0.0 Angstrom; 98.9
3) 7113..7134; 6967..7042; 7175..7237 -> -0.1 Angstrom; 98.6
